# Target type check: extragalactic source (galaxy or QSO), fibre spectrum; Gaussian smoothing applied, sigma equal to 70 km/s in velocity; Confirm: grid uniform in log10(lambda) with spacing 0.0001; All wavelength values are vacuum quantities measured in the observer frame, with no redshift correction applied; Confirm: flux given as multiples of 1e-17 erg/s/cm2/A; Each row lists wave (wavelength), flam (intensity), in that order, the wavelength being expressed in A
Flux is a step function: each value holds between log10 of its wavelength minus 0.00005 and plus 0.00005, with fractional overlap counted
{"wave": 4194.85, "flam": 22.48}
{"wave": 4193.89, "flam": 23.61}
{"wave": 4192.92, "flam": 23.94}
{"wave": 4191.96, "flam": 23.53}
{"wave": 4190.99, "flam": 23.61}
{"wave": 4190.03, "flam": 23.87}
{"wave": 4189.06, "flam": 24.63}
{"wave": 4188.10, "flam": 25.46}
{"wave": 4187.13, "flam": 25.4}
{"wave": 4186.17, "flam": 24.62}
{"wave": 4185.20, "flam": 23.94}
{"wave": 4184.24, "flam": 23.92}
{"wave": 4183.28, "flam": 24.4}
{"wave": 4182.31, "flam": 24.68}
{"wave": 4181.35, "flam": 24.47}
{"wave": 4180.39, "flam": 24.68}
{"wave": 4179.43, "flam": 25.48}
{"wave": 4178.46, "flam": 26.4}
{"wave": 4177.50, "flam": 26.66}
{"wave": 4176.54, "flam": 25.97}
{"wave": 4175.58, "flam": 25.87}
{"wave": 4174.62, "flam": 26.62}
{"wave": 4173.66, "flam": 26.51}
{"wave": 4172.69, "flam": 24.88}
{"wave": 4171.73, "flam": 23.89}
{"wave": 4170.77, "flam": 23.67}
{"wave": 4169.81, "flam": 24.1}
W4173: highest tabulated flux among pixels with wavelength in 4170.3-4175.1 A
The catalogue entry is 26.62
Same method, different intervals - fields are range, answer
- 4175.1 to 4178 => 26.66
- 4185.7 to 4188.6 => 25.46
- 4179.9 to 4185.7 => 24.68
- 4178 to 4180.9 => 26.4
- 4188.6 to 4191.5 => 24.63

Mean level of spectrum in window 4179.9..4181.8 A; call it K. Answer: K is 24.6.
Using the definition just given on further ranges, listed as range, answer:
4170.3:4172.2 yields 23.8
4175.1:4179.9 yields 26.1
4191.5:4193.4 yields 23.8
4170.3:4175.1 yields 25.1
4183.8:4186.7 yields 24.2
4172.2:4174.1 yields 25.6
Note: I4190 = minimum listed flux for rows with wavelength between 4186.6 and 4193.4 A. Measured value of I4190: 23.53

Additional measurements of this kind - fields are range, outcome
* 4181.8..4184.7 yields 23.92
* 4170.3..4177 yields 23.67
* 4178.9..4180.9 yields 24.68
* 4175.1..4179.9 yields 25.48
